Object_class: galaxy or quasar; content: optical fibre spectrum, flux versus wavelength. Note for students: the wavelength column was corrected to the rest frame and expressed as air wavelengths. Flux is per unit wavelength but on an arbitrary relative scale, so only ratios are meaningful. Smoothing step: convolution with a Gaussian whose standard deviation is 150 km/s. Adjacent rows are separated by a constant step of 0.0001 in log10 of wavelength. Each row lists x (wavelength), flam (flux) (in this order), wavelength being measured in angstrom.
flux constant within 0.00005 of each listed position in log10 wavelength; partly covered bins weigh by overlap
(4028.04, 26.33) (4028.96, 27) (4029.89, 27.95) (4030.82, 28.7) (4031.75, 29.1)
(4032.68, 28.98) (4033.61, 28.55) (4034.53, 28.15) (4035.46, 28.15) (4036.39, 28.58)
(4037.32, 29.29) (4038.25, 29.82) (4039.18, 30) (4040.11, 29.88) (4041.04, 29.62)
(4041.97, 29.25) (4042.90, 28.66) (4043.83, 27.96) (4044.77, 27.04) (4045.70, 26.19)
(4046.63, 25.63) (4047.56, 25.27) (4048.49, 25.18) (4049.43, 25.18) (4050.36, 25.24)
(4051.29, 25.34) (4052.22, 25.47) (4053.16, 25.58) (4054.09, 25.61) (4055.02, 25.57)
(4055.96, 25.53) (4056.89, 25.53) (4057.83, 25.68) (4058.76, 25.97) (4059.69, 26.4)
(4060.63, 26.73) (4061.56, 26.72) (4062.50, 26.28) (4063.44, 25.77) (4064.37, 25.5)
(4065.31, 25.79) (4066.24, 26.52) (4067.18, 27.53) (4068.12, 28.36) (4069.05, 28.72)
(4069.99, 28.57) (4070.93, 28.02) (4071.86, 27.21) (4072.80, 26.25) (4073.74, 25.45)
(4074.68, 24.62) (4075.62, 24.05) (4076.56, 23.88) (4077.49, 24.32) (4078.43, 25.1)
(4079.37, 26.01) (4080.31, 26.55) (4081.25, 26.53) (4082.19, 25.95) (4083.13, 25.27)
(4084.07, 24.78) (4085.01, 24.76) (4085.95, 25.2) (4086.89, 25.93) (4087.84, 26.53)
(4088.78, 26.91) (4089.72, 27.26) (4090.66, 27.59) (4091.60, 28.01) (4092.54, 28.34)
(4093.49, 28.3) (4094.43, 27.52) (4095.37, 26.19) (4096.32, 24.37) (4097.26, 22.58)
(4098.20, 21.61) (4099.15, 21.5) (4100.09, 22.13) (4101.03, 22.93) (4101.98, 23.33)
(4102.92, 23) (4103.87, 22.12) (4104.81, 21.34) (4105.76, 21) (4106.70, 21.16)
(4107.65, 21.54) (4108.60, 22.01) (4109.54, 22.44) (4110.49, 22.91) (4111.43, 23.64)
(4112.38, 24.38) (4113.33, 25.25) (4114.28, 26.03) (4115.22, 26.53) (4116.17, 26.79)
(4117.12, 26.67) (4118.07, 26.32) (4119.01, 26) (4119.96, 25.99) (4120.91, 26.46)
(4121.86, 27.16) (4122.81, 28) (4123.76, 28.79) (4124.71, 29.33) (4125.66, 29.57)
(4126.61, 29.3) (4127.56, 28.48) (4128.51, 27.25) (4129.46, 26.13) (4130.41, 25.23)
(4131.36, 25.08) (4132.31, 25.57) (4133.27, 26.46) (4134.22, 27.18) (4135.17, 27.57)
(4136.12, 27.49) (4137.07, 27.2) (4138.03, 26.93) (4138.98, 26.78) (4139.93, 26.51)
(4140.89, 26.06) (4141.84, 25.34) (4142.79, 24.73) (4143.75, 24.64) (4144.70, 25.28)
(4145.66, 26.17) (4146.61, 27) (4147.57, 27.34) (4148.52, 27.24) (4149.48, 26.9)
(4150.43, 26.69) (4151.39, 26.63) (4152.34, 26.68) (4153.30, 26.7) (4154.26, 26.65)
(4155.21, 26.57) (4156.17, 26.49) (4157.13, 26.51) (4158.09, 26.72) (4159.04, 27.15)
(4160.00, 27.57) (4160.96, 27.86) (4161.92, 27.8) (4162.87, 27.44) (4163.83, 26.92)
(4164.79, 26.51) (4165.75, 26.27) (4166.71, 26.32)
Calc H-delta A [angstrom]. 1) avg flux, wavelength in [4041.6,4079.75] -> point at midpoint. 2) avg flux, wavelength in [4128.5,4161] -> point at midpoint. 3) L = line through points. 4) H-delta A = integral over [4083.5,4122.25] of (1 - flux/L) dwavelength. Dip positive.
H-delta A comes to 2.3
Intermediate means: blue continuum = 26.2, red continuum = 26.5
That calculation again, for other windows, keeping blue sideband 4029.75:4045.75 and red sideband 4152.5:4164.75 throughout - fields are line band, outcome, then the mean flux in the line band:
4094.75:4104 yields 1.6 angstrom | 23.1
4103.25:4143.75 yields 2.6 angstrom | 25.7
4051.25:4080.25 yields 2.3 angstrom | 26.1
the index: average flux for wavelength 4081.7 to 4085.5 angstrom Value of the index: 25.2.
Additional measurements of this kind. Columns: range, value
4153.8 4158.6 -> 26.6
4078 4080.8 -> 25.9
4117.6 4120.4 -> 26.2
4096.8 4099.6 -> 21.9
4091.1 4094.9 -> 28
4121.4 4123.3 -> 27.6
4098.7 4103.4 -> 22.6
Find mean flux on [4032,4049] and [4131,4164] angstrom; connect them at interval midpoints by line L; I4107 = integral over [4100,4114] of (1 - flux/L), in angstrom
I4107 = 2.33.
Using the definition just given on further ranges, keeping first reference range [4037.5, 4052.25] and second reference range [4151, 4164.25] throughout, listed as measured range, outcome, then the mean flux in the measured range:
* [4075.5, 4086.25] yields 0.8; 25.3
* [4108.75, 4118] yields 0.8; 24.9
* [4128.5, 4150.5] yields 0.6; 26.3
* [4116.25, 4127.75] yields -0.2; 27.6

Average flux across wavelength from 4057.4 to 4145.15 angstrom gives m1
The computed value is 25.7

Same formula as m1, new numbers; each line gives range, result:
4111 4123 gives 26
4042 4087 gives 26.1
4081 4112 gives 24.4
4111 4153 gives 26.6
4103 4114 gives 22.6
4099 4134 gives 25.1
